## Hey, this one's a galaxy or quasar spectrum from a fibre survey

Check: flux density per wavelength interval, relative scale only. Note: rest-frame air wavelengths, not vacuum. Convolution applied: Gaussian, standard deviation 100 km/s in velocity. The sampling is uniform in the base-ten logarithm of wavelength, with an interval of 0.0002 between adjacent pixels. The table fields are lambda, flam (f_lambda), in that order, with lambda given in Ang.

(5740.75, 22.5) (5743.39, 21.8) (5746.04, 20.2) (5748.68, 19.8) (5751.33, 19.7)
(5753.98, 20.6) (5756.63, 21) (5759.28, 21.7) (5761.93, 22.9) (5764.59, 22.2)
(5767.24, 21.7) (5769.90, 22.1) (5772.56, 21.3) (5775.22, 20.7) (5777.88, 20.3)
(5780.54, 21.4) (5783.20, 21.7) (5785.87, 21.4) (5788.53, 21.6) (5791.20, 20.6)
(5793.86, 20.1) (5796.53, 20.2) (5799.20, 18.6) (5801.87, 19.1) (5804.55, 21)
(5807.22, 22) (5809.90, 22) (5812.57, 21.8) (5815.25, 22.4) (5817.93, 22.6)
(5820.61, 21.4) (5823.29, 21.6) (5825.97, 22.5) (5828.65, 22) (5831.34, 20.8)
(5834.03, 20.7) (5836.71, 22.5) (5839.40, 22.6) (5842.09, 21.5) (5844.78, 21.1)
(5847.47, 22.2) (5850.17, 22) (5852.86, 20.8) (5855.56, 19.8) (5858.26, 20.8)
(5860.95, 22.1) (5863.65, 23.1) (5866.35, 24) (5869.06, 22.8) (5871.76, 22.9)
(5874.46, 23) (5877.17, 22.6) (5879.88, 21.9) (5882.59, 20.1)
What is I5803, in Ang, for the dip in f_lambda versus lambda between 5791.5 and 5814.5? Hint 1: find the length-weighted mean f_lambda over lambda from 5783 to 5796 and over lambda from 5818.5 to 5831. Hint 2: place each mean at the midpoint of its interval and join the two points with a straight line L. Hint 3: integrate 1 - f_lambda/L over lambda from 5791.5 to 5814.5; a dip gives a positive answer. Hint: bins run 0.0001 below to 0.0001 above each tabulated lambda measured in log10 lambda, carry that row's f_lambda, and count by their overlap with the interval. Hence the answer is 0.72 Ang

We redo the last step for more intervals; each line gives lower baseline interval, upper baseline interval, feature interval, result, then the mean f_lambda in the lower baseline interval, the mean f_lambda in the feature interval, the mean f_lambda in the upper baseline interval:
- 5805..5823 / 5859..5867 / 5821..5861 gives 1.65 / 22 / 21.5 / 22.8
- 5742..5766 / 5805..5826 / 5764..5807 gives 1.33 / 21.1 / 20.9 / 22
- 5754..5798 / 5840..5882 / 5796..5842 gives 0.48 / 21.3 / 21.4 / 22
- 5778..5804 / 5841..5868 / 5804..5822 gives -0.84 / 20.5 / 21.9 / 21.8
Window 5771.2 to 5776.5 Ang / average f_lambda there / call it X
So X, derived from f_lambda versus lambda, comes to 21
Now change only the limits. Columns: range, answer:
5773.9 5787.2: 21.1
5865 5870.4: 23.4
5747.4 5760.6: 20.6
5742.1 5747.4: 21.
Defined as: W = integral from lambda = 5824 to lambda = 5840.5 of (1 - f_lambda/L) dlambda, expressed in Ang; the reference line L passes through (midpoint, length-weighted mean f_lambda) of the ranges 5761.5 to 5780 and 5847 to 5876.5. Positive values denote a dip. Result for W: 0.1 Ang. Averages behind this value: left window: 21.5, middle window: 21.8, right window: 22.1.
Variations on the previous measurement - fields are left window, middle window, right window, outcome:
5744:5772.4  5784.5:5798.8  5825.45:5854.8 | 0.5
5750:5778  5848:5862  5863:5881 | 0.9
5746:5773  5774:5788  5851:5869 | 0.2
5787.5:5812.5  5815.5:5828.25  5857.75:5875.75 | -0.4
